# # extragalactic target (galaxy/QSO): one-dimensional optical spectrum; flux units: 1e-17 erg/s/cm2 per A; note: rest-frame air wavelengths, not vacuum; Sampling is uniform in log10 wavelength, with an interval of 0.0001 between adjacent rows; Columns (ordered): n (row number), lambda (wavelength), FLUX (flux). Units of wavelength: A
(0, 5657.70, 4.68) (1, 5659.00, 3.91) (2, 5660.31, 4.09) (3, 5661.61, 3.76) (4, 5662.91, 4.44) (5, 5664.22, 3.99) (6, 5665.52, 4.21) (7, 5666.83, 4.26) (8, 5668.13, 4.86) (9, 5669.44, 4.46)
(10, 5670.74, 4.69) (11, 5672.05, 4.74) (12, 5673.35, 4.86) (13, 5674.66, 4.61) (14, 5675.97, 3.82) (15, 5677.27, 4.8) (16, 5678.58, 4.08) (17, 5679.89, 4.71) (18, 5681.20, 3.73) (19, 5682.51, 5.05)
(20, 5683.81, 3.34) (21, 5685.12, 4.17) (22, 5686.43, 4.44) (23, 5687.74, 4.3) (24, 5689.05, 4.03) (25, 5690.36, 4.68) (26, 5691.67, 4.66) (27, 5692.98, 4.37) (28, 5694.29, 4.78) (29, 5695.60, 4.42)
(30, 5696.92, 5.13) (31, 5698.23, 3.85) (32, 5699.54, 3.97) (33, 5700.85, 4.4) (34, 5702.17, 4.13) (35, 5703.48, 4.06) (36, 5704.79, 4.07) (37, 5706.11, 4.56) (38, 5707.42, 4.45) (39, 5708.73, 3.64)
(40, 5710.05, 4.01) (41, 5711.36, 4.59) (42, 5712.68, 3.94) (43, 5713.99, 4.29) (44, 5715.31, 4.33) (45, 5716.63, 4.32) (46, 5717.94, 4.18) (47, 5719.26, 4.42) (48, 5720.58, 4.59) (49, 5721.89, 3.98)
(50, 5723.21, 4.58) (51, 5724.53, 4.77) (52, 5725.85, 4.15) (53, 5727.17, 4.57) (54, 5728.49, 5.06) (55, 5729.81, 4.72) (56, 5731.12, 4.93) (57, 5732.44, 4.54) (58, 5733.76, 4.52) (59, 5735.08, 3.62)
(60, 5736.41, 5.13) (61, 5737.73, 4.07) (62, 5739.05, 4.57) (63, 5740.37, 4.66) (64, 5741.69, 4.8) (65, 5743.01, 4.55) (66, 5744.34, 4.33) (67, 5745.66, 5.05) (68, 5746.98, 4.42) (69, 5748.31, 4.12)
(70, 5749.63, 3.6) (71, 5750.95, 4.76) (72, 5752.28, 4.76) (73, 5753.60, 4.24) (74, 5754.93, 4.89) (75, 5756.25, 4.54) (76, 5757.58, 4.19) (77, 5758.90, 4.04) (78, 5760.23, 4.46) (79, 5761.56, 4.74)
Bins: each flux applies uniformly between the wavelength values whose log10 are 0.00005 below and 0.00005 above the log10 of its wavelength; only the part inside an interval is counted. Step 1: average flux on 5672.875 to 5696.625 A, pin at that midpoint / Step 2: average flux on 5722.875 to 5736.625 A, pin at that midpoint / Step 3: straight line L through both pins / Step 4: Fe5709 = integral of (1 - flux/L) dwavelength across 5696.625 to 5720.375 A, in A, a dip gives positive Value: 1.3 A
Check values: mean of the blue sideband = 4.39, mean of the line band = 4.23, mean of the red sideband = 4.58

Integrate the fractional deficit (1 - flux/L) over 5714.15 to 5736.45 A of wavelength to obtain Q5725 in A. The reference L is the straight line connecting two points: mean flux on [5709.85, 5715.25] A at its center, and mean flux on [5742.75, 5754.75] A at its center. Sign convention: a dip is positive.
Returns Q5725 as -0.8 A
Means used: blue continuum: 4.24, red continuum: 4.44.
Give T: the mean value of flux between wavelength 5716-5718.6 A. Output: 4.26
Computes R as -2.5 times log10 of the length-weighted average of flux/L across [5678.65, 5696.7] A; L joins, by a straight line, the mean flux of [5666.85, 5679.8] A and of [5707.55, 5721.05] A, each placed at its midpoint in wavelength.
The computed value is 0.02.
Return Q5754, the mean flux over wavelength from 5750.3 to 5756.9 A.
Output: 4.64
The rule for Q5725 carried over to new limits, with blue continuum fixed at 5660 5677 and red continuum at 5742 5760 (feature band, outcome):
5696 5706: 0.3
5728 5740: -0.4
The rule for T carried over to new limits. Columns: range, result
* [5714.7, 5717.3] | 4.33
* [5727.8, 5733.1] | 4.82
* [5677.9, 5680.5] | 4.39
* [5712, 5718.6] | 4.21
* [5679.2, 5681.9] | 4.22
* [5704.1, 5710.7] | 4.15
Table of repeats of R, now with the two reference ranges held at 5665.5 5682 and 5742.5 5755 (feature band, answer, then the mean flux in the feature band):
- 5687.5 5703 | 0.02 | 4.39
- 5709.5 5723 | 0.04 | 4.28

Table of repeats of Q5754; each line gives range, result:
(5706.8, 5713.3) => 4.12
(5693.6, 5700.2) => 4.43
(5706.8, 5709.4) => 4.04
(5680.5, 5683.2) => 4.39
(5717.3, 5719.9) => 4.29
